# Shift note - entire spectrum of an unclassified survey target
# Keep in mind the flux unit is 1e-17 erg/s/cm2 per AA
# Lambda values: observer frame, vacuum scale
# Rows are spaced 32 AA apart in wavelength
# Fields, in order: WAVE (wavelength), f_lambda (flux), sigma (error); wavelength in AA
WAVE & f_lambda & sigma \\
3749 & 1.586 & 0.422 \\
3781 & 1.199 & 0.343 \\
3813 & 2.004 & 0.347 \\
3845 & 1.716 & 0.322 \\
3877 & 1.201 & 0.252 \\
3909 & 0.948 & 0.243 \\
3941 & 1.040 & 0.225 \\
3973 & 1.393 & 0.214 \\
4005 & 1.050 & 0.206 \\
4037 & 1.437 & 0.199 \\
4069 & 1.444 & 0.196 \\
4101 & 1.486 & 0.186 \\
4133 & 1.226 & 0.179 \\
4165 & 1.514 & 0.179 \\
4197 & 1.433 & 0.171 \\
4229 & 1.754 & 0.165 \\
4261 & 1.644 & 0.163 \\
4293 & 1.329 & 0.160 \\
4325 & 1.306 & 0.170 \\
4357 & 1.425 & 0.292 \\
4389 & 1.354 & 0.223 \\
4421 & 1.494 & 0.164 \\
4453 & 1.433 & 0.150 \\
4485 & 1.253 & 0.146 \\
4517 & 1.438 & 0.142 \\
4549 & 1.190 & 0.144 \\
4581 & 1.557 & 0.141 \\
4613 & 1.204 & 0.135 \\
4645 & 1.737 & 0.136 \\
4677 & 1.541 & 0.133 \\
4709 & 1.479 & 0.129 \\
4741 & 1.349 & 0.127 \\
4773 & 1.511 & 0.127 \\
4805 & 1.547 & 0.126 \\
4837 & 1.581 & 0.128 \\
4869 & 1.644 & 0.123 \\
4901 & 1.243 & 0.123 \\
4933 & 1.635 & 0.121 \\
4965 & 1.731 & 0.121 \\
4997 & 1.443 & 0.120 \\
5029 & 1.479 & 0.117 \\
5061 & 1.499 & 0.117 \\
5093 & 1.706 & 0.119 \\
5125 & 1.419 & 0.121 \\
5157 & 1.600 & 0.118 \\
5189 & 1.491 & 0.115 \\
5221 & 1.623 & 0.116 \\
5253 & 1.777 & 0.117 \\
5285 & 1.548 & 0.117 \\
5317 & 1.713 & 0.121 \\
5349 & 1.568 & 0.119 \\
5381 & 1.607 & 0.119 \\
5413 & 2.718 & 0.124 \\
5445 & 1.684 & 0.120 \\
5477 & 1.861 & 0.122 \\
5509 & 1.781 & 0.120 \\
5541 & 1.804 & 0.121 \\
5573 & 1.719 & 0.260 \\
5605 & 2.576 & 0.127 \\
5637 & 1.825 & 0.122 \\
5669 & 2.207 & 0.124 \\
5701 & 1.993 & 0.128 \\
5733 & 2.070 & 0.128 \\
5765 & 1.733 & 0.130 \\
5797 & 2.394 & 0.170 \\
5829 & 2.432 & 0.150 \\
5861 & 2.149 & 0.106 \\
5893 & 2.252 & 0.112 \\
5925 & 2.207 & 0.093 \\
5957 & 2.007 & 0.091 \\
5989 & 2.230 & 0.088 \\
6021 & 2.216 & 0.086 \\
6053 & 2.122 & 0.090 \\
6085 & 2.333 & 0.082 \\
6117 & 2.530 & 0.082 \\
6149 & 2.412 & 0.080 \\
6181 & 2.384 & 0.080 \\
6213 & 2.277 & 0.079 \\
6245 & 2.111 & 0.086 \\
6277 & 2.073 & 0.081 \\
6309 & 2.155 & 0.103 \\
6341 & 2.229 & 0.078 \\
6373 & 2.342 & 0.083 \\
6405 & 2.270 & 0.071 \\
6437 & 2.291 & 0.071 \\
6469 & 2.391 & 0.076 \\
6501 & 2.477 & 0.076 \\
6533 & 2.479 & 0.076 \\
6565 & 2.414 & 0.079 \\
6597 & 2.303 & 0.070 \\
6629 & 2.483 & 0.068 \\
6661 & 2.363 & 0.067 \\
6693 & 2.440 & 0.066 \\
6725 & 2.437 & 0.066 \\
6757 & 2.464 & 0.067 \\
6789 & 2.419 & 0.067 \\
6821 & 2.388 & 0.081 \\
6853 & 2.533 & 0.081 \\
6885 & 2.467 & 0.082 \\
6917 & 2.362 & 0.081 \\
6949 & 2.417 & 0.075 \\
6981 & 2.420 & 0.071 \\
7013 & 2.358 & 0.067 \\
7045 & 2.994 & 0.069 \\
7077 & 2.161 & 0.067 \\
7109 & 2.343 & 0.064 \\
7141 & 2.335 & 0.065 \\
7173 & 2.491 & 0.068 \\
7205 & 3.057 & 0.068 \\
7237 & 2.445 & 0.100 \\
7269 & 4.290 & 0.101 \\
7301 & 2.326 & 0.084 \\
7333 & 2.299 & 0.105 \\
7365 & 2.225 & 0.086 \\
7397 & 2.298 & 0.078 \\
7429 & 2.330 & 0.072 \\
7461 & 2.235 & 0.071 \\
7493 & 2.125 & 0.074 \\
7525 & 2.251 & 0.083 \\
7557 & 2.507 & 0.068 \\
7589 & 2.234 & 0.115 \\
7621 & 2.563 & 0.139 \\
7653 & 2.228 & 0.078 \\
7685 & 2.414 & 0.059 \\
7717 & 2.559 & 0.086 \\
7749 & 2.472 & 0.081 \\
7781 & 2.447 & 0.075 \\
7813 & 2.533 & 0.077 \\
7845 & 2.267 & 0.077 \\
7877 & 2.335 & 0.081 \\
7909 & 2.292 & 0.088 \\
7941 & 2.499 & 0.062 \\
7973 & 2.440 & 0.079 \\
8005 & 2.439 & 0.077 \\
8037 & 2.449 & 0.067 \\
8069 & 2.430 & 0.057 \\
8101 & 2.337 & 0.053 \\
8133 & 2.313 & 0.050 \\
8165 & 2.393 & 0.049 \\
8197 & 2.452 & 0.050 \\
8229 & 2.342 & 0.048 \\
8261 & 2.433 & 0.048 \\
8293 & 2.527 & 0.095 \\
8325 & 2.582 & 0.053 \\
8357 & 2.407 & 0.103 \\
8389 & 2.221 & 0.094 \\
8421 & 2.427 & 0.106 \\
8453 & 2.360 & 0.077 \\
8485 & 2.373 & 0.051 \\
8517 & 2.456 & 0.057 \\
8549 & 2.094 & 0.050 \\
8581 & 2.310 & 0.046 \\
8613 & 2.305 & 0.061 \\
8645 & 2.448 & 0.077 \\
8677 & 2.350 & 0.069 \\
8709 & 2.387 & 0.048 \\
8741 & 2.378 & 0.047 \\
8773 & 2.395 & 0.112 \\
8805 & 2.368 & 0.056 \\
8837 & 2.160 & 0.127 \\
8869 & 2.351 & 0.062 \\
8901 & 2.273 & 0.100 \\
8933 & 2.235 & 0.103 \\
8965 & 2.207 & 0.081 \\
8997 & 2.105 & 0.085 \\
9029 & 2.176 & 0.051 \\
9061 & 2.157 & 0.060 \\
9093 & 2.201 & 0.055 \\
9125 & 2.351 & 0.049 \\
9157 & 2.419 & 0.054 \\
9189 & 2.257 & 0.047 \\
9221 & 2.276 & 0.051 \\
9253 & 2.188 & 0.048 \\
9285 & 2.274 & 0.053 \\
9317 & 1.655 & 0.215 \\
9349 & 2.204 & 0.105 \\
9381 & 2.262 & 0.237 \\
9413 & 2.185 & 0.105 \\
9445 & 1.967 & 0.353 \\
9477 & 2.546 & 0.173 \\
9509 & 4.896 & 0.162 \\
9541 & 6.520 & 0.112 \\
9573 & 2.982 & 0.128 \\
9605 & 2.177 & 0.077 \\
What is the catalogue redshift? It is 0.451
